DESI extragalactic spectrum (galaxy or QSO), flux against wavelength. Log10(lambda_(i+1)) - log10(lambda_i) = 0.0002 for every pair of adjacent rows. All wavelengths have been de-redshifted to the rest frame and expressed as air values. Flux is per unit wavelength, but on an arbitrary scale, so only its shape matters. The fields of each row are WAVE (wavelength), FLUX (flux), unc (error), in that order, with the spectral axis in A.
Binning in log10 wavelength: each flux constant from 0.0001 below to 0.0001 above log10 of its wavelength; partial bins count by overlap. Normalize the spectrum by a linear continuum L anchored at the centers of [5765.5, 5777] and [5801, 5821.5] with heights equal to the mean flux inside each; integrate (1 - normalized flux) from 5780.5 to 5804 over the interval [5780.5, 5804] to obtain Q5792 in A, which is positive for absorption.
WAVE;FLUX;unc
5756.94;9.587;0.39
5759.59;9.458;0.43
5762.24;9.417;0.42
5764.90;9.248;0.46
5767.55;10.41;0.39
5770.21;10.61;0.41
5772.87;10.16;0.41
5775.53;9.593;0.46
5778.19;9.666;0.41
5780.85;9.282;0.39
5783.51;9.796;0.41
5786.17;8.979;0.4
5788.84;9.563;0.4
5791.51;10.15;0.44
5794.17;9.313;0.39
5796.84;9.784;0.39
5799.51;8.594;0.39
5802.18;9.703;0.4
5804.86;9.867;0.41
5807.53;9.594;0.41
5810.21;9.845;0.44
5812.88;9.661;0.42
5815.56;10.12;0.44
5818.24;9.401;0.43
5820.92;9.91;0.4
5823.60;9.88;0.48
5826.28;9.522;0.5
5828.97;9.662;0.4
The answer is 1.07 A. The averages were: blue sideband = 10.1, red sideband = 9.75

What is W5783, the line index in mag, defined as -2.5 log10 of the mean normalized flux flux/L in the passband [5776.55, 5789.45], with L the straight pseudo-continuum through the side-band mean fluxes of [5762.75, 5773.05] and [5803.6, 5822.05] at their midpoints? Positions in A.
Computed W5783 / 0.06 mag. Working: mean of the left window 10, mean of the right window 9.77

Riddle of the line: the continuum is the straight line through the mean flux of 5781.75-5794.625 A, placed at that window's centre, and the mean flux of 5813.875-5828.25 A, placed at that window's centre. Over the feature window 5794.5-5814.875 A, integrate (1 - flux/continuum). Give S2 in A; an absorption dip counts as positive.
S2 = 0.2 A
